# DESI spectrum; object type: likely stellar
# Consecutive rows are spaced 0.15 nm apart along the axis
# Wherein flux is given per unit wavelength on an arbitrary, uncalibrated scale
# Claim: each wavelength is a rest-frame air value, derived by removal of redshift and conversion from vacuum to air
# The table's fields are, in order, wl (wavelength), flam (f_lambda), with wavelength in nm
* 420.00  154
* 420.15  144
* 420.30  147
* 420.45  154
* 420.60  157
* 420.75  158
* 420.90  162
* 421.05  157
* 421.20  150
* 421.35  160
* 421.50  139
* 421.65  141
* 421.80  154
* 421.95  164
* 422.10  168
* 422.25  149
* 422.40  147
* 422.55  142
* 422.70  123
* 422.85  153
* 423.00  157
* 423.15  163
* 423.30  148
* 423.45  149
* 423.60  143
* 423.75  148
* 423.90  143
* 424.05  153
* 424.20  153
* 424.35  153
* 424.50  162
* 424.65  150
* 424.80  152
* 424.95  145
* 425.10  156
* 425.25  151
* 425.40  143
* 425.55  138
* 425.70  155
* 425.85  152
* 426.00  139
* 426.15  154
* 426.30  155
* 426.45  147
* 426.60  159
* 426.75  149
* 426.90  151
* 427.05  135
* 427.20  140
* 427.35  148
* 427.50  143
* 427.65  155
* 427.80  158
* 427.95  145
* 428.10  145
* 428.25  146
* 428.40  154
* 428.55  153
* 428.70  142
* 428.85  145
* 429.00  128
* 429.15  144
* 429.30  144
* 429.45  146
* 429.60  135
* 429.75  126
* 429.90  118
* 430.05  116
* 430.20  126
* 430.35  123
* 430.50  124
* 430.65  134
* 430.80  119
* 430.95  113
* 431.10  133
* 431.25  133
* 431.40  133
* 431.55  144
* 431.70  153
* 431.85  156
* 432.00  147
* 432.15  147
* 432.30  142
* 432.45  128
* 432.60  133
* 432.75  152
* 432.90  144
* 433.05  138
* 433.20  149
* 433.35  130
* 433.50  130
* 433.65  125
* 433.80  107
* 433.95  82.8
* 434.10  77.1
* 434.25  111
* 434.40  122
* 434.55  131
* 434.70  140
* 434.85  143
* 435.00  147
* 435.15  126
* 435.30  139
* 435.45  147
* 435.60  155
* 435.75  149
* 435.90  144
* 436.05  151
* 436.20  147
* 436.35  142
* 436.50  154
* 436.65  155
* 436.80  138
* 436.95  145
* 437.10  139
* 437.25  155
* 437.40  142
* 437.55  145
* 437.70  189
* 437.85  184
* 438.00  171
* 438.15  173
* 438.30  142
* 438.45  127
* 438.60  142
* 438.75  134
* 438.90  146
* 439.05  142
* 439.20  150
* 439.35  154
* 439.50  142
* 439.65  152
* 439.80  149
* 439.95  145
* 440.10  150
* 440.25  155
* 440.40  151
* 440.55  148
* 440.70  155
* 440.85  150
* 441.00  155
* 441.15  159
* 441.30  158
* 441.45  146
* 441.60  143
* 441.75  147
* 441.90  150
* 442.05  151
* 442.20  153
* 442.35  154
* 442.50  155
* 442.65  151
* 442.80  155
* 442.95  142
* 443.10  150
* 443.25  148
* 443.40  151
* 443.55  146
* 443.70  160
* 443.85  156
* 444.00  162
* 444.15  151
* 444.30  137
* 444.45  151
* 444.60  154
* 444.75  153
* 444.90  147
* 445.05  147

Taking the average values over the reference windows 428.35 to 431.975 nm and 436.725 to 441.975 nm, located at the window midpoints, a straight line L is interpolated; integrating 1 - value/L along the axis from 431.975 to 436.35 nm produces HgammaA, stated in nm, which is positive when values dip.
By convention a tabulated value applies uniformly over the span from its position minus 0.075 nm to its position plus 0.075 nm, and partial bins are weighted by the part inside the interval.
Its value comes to 0.25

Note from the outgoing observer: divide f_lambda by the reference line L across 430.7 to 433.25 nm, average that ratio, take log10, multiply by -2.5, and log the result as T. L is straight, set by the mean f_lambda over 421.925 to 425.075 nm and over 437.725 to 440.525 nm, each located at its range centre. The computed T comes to 0.09 mag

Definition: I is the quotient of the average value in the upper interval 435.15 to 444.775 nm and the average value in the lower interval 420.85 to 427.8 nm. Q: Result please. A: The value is 1.00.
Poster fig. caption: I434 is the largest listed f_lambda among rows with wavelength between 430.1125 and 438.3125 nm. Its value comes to 189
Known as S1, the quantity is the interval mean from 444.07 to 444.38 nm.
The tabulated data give 144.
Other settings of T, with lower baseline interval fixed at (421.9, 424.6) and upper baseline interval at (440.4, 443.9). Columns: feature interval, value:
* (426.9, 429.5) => 0.040 mag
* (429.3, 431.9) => 0.151 mag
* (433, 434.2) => 0.280 mag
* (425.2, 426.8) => 0.012 mag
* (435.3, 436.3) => 0.024 mag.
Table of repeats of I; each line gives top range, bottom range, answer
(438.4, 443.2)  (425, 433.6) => 1.06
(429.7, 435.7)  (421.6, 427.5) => 0.88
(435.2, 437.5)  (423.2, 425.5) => 0.98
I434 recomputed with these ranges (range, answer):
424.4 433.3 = 162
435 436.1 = 155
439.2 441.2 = 159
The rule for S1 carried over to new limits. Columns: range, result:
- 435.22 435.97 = 147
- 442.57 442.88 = 153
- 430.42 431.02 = 123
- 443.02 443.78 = 151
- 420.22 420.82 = 154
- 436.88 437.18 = 142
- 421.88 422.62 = 154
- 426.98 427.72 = 144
